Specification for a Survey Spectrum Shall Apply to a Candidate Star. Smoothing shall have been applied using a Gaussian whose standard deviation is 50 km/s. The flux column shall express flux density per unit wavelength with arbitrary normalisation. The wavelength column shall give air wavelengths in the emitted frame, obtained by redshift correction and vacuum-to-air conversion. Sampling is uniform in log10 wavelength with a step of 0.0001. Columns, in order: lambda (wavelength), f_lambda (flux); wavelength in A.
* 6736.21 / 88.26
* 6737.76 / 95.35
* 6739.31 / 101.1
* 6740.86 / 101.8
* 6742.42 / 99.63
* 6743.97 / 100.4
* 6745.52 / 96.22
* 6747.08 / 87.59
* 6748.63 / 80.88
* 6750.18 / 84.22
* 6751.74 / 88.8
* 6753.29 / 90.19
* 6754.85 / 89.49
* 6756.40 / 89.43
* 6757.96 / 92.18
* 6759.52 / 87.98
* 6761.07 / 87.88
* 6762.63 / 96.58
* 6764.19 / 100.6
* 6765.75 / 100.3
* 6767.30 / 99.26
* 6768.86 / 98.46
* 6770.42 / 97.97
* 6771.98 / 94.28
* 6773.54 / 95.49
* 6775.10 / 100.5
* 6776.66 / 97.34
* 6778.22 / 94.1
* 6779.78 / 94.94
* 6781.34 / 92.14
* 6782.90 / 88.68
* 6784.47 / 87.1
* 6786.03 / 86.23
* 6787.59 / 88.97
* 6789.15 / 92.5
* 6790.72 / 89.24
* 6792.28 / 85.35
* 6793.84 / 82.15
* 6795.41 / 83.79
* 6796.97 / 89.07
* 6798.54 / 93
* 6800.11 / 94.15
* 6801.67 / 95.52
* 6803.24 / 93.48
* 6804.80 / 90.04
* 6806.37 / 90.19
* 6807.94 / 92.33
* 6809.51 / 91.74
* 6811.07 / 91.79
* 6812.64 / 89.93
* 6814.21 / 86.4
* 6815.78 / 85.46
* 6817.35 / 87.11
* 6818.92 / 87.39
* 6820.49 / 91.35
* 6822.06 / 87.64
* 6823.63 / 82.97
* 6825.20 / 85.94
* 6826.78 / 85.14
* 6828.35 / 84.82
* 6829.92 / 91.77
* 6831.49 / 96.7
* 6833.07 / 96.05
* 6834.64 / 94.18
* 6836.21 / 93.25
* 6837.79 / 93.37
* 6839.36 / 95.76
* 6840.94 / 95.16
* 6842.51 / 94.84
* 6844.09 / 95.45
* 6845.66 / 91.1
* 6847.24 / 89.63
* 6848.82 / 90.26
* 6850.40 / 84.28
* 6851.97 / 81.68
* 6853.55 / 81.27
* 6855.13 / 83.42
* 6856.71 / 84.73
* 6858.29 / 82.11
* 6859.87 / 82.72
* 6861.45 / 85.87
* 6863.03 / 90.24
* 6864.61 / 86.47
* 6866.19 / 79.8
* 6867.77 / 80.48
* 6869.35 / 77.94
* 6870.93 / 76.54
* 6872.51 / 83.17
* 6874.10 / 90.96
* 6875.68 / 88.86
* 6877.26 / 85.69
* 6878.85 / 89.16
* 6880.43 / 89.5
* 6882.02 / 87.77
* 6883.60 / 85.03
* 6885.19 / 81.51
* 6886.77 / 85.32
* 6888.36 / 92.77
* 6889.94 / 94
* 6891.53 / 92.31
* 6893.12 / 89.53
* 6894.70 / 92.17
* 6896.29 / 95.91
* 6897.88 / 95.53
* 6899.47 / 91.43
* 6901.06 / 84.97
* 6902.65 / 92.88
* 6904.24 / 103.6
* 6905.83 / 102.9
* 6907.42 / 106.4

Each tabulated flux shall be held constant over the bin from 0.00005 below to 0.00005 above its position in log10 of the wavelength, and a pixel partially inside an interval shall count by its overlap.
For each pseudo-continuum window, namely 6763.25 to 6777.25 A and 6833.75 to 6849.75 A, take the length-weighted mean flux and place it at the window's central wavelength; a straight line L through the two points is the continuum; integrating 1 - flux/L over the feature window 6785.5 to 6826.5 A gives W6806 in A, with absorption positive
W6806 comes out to 2.9 A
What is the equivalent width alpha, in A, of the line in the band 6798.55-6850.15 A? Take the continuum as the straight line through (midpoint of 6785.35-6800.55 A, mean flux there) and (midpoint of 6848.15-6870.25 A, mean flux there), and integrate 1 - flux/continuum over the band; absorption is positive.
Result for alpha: -2.9 A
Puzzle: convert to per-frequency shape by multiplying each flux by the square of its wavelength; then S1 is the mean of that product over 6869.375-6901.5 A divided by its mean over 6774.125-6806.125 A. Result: 1.0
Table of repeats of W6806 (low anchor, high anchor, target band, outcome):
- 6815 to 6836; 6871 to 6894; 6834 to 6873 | 0.7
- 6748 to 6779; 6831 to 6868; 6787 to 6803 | 0.4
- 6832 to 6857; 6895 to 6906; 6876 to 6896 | 1.0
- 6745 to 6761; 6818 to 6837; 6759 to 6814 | -2.0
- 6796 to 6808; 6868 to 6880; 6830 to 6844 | -1.0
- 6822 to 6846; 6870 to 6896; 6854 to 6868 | 0.9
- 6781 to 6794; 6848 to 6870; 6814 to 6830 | -0.1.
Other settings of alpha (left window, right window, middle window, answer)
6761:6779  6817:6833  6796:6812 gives -0.04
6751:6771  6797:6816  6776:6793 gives 0.35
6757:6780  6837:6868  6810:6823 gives 0.39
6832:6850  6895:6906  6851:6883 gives 3.24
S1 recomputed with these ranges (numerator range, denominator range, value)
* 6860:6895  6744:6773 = 0.97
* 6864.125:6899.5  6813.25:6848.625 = 0.98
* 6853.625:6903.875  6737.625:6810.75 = 0.97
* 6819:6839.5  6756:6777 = 0.96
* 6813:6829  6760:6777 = 0.91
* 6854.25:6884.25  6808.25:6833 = 0.97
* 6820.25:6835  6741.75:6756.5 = 1.01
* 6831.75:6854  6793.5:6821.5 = 1.03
